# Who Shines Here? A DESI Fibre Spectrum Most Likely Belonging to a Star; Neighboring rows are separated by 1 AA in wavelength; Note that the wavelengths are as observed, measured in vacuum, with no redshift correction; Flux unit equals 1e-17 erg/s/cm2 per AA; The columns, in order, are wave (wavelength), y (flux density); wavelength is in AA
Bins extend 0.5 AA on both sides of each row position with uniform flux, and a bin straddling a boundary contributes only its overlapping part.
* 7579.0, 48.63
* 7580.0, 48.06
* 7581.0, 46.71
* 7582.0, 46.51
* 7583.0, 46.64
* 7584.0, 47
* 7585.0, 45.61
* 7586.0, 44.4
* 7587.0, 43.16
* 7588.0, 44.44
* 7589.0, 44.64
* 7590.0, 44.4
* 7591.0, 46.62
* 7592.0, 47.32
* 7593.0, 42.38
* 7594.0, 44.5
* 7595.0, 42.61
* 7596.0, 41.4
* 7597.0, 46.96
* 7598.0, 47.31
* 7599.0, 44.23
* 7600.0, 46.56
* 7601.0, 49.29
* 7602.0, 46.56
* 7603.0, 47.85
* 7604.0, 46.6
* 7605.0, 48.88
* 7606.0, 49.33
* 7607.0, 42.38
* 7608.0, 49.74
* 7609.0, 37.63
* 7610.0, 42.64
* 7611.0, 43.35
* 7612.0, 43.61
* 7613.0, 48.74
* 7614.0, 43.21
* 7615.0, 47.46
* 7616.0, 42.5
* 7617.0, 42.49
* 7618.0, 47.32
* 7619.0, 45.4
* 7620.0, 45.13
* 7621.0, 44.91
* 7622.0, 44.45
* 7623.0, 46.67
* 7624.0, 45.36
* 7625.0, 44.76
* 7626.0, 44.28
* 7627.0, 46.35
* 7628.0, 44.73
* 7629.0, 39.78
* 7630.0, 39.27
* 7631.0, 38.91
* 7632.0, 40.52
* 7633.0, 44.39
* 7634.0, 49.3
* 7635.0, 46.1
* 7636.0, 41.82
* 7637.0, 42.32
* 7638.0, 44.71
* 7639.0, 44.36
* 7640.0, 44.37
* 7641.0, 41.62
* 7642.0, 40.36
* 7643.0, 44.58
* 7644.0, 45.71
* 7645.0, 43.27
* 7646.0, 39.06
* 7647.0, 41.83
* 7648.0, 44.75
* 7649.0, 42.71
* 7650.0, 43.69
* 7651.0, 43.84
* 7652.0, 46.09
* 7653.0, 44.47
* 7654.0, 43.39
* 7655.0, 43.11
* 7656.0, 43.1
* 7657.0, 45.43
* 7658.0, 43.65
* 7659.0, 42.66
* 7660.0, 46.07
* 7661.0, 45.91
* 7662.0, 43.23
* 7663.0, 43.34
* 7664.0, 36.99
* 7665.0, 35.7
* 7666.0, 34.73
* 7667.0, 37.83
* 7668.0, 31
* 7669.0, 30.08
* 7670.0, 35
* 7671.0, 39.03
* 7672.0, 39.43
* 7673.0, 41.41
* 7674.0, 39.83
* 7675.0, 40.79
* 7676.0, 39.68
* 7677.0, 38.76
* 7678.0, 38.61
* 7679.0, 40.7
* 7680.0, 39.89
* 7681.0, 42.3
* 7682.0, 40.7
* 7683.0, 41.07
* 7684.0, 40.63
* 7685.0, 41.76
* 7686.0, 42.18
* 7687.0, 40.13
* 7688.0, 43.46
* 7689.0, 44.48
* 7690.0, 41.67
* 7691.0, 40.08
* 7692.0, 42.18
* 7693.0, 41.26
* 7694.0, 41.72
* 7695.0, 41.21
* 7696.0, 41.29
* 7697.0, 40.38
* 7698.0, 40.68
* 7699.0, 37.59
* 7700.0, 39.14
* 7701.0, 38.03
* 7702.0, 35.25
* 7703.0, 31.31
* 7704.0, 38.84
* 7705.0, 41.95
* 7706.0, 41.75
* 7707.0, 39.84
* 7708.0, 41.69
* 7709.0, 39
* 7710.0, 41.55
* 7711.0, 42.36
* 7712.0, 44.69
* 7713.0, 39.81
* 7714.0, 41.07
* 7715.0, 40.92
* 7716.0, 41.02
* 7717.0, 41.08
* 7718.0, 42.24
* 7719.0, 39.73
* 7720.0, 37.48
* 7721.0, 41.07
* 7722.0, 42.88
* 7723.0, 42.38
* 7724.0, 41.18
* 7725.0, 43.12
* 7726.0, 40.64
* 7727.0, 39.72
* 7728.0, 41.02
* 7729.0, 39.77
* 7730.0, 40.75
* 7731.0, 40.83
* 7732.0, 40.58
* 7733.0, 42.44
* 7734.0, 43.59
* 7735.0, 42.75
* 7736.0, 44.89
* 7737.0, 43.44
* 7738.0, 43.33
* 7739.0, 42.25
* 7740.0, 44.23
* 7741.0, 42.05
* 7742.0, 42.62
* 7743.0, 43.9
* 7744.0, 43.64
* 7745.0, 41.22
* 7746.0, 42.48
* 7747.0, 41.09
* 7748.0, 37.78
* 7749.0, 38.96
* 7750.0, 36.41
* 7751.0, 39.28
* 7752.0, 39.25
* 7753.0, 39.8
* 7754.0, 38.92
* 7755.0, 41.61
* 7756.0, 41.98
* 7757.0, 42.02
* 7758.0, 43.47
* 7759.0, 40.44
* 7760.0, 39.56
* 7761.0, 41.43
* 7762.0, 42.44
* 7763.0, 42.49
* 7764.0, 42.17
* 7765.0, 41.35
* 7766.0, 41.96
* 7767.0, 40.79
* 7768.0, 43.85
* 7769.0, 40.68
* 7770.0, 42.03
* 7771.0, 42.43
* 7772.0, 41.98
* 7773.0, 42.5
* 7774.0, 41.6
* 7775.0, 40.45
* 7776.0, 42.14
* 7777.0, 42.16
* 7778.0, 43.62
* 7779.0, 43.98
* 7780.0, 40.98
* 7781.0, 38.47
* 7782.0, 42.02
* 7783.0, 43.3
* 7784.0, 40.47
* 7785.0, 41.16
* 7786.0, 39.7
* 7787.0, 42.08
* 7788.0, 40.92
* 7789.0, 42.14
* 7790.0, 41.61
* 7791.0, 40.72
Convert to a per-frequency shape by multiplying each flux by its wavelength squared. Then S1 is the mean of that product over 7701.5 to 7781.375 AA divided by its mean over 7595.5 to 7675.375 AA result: 0.98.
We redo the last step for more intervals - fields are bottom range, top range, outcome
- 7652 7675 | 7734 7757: 1.05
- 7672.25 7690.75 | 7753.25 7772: 1.04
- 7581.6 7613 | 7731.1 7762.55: 0.95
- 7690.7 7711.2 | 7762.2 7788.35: 1.07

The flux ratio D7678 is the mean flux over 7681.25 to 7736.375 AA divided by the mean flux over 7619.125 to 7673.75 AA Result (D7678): 0.97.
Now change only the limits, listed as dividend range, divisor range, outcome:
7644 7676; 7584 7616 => 0.91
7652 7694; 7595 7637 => 0.91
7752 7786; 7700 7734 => 1.03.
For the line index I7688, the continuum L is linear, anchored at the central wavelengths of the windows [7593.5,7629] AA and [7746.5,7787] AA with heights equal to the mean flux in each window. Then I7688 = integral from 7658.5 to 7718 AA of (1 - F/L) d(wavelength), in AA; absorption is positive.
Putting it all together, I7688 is 4.3 AA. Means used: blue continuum 45.2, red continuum 41.2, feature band 40.1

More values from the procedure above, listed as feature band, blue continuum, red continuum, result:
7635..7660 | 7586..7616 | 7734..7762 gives 0.3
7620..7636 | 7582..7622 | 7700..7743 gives 0.1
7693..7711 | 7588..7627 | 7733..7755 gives 1.3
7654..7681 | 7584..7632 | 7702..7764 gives 1.9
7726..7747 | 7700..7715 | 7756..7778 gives -0.7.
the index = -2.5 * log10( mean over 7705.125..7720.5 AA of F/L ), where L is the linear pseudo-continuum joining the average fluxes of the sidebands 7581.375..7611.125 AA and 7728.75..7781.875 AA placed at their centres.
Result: 0.04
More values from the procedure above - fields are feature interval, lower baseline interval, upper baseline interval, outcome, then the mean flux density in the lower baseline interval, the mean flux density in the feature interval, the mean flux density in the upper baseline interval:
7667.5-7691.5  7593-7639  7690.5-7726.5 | 0.055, 44.7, 39.7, 40.5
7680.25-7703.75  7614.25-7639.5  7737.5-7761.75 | 0.058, 44.1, 40.3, 41.2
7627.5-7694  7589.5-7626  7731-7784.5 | 0.062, 45.3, 41.6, 41.7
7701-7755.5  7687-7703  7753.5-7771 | 0.000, 40.3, 40.9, 41.6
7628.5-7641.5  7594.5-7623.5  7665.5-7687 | -0.001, 45.4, 42.9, 38.9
